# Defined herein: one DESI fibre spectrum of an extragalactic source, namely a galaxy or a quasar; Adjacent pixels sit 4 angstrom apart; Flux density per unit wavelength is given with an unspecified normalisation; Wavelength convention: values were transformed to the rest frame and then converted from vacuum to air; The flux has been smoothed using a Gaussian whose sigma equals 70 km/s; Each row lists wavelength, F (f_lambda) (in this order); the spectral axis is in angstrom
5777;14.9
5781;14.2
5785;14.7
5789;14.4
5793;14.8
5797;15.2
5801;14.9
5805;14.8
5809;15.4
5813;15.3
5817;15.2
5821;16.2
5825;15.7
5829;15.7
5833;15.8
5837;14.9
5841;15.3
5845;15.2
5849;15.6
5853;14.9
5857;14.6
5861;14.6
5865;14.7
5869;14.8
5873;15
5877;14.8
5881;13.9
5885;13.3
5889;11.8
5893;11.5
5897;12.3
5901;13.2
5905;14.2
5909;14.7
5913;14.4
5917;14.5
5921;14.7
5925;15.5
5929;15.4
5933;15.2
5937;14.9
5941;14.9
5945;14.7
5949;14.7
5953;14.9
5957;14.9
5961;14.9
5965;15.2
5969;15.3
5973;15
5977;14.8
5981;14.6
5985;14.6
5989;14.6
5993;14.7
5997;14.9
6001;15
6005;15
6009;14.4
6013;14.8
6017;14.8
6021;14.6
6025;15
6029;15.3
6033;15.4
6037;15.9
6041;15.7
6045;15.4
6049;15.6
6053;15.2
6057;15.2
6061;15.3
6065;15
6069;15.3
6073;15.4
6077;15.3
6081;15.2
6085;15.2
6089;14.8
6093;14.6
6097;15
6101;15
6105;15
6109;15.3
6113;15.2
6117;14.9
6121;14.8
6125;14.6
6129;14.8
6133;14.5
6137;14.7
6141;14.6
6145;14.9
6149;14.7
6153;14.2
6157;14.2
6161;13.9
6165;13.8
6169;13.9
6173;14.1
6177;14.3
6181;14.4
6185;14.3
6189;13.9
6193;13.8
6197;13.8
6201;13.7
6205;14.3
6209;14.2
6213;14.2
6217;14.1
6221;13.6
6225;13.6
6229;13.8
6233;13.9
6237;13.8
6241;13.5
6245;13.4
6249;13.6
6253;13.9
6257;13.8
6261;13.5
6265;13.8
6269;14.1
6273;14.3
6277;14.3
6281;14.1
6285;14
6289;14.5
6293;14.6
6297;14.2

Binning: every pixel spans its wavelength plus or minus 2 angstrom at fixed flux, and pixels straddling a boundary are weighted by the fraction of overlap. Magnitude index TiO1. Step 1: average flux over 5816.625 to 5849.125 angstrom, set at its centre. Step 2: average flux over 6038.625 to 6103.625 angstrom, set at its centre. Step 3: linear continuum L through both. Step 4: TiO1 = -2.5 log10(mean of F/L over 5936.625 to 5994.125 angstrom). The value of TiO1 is 0.04 mag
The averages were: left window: 15.5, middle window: 14.8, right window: 15.2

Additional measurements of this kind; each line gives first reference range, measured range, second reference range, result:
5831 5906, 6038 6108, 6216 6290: -0.09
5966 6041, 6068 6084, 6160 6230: -0.05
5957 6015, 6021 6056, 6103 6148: -0.04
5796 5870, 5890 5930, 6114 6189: 0.08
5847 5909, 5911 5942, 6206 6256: -0.07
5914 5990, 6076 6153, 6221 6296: -0.04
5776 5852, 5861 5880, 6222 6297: 0.02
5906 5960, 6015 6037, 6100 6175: -0.03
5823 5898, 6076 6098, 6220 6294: -0.06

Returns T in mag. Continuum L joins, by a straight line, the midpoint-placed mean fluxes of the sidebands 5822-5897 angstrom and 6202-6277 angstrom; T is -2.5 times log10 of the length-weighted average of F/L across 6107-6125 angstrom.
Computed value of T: -0.07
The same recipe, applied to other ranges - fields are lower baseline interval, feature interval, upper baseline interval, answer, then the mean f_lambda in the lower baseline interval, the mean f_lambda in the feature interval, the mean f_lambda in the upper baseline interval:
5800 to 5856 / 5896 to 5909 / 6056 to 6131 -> 0.13 mag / 15.3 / 13.5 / 15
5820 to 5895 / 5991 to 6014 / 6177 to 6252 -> -0.04 mag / 14.6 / 14.8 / 13.9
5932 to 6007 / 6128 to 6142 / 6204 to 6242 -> -0.03 mag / 14.9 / 14.6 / 13.9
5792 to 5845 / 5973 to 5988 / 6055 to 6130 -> 0.03 mag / 15.3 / 14.7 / 15.1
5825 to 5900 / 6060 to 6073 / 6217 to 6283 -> -0.08 mag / 14.4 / 15.2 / 13.8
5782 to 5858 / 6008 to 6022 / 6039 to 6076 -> 0.05 mag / 15.2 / 14.7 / 15.3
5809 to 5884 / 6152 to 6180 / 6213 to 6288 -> 0.00 mag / 15.1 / 14.1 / 13.9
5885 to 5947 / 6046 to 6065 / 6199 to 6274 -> -0.10 mag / 14.1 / 15.3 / 13.8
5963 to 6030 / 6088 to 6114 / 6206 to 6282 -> -0.04 mag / 14.9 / 15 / 13.9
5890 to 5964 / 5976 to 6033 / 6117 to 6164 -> -0.03 mag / 14.4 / 14.8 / 14.5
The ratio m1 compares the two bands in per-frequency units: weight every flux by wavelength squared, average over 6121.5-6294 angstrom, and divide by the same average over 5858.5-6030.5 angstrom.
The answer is 1.1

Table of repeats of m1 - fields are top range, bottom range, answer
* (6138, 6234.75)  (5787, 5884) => 1.05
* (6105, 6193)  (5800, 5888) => 1.07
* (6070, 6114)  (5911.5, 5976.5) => 1.06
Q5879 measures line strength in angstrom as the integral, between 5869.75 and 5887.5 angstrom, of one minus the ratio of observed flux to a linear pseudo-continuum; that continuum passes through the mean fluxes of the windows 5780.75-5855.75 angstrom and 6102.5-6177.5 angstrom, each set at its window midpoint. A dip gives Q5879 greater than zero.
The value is 1.00 angstrom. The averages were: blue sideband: 15.2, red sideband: 14.6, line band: 14.2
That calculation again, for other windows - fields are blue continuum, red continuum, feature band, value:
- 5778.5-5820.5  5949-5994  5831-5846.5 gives -0.4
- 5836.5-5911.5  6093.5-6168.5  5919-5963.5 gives -2.1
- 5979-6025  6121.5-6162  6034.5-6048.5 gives -0.9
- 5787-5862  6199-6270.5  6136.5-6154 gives -0.6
